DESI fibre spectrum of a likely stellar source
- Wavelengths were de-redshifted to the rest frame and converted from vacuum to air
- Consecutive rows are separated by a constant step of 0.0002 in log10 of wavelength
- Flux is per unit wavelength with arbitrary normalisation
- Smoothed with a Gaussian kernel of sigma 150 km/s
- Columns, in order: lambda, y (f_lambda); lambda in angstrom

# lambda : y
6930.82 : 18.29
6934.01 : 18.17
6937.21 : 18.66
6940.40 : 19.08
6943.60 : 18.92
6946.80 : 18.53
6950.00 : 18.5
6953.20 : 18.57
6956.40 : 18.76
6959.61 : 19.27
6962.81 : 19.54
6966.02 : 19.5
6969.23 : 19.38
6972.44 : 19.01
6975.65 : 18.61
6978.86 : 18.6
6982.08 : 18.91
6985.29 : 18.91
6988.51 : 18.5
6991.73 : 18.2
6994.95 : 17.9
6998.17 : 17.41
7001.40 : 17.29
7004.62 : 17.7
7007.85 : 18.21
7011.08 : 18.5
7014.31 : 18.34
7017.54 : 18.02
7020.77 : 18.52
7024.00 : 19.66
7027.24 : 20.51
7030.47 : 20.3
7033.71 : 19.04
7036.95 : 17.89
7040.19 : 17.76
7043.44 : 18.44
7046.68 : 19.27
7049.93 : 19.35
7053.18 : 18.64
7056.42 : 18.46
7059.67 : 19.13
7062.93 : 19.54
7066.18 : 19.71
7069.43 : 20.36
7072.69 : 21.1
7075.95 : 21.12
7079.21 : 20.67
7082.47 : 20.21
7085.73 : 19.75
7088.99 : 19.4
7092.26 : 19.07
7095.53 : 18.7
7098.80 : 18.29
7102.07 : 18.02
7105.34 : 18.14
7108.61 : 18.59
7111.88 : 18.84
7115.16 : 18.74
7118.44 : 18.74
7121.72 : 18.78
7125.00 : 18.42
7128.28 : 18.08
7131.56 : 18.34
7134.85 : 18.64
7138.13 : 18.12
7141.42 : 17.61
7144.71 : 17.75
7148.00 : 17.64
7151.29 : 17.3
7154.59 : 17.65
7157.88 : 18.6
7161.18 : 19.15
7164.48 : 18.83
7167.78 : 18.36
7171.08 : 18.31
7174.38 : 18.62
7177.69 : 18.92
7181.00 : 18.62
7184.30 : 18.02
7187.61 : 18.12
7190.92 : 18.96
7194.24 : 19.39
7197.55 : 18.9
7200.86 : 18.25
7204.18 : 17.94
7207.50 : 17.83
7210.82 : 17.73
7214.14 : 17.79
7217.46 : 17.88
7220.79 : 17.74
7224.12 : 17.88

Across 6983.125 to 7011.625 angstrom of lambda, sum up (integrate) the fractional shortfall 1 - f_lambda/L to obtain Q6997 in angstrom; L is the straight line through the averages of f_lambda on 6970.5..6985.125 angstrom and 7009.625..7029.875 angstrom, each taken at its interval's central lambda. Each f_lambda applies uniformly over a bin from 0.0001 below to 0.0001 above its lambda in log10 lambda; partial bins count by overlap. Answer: 1.3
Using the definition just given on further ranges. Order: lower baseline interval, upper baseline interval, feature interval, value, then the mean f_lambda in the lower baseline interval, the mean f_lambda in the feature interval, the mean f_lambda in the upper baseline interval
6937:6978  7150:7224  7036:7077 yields -1.3 angstrom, 19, 19.3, 18.3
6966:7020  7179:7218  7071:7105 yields -2.3 angstrom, 18.4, 19.6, 18.3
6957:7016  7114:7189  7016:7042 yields -0.7 angstrom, 18.5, 19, 18.3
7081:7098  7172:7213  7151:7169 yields 0.3 angstrom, 19.4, 18.4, 18.4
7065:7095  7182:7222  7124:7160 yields 2.1 angstrom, 20.1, 18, 18.2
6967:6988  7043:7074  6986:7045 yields 2.1 angstrom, 18.9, 18.5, 19.4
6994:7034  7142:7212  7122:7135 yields 0.0 angstrom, 18.6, 18.4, 18.3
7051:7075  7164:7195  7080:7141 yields 1.5 angstrom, 19.6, 18.7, 18.6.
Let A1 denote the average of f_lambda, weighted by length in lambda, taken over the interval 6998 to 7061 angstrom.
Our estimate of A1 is 18.6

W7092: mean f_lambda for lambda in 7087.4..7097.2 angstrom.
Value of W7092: 19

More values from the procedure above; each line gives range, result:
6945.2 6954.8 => 18.5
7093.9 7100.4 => 18.5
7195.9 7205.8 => 18.4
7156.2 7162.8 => 18.9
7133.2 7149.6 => 18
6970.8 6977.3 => 18.8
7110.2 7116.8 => 18.8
